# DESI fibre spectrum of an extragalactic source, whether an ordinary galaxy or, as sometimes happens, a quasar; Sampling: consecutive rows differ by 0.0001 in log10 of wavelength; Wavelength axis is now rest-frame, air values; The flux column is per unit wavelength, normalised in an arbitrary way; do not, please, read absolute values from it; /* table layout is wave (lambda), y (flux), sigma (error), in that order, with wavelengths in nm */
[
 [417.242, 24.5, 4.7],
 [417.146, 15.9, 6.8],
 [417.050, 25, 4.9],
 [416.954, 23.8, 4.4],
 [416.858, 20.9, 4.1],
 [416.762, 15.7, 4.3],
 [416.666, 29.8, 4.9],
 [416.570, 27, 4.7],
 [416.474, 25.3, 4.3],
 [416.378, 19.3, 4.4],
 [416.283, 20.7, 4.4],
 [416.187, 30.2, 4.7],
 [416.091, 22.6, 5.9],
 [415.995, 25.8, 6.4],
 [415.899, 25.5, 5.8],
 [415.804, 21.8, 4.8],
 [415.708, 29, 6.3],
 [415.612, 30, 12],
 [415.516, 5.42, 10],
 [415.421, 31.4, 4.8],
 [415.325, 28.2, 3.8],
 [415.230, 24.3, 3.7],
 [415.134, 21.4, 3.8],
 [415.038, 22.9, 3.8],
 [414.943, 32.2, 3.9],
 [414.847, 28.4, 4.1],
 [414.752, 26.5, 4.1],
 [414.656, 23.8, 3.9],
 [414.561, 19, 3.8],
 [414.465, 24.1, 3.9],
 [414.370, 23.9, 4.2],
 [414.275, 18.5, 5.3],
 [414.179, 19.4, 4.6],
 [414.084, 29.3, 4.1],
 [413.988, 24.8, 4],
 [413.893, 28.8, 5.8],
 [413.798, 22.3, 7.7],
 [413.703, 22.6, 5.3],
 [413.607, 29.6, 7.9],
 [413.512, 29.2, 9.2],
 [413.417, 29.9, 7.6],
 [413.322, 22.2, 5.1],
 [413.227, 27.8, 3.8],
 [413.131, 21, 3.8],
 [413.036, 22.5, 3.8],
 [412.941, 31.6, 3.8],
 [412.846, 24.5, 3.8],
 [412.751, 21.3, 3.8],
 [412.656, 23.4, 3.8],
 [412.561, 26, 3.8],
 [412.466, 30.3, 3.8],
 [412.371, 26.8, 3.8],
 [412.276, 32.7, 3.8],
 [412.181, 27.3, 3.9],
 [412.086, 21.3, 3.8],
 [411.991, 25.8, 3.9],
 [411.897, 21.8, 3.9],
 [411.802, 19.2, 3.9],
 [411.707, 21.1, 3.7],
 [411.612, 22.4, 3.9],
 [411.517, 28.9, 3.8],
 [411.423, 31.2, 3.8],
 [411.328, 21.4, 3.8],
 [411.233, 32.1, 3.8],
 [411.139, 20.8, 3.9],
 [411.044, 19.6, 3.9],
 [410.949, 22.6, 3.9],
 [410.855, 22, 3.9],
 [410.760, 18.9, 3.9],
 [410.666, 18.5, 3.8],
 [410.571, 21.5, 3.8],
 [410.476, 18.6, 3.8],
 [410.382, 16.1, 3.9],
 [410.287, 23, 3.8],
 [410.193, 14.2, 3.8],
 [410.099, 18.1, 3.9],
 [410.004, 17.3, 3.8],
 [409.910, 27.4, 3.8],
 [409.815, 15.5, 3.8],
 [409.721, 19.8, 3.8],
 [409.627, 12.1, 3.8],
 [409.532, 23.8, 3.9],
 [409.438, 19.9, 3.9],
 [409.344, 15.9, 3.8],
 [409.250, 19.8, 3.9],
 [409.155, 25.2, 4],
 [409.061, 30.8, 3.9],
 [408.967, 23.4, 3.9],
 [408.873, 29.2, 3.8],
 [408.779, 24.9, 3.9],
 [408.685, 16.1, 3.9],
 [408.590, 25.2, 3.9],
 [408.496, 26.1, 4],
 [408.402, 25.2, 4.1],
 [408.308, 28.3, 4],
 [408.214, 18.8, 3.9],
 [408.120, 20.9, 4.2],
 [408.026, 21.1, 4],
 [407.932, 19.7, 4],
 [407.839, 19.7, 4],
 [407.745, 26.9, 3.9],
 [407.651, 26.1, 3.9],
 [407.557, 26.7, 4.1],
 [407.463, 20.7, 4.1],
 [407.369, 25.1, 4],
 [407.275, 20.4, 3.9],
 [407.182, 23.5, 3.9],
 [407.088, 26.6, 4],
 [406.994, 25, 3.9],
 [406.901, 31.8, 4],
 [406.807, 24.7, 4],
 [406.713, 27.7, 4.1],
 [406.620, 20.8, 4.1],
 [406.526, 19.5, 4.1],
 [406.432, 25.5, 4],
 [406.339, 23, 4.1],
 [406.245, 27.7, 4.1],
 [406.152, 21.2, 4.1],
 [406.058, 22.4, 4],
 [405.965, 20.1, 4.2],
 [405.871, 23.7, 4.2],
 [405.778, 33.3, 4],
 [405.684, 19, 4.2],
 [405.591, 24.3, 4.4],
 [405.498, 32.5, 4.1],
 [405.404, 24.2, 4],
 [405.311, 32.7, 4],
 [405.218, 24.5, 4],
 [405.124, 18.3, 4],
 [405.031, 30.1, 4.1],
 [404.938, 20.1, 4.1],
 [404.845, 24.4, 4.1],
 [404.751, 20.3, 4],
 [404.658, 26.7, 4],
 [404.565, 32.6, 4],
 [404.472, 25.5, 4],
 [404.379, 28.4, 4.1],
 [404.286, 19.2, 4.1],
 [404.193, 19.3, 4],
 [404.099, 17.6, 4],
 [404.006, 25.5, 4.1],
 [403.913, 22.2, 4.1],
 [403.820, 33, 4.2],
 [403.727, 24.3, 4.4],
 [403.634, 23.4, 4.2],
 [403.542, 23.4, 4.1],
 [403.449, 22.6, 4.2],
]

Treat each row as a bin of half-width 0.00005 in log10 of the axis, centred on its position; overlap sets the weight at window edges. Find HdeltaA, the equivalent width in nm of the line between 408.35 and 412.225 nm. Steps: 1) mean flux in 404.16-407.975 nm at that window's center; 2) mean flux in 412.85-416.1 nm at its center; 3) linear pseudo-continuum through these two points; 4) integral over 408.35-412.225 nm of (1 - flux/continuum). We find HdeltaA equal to 0.42 nm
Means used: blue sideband 24.5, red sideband 24.9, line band 22.1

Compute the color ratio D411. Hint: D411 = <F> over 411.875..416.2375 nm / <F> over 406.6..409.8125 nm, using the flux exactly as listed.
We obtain 1.08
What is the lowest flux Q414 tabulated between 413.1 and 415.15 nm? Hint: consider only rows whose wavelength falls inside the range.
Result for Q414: 18.5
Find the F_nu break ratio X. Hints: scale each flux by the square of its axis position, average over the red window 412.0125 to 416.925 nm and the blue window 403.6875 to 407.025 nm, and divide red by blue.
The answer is 1.05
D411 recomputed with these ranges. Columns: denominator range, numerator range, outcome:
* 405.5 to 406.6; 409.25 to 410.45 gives 0.78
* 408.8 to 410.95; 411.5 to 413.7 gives 1.23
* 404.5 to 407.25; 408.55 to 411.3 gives 0.84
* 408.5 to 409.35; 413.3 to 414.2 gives 1.09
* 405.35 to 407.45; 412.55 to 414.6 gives 1.00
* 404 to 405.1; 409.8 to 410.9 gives 0.81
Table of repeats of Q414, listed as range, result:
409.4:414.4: 12.1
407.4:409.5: 15.9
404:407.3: 17.6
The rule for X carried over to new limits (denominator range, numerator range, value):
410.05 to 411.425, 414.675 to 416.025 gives 1.23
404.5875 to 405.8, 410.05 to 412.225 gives 0.89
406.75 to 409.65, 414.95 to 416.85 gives 1.07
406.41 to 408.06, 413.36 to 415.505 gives 1.09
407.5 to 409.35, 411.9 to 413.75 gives 1.12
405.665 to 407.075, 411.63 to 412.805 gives 1.04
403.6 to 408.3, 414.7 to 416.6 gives 1.08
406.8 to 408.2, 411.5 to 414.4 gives 1.08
